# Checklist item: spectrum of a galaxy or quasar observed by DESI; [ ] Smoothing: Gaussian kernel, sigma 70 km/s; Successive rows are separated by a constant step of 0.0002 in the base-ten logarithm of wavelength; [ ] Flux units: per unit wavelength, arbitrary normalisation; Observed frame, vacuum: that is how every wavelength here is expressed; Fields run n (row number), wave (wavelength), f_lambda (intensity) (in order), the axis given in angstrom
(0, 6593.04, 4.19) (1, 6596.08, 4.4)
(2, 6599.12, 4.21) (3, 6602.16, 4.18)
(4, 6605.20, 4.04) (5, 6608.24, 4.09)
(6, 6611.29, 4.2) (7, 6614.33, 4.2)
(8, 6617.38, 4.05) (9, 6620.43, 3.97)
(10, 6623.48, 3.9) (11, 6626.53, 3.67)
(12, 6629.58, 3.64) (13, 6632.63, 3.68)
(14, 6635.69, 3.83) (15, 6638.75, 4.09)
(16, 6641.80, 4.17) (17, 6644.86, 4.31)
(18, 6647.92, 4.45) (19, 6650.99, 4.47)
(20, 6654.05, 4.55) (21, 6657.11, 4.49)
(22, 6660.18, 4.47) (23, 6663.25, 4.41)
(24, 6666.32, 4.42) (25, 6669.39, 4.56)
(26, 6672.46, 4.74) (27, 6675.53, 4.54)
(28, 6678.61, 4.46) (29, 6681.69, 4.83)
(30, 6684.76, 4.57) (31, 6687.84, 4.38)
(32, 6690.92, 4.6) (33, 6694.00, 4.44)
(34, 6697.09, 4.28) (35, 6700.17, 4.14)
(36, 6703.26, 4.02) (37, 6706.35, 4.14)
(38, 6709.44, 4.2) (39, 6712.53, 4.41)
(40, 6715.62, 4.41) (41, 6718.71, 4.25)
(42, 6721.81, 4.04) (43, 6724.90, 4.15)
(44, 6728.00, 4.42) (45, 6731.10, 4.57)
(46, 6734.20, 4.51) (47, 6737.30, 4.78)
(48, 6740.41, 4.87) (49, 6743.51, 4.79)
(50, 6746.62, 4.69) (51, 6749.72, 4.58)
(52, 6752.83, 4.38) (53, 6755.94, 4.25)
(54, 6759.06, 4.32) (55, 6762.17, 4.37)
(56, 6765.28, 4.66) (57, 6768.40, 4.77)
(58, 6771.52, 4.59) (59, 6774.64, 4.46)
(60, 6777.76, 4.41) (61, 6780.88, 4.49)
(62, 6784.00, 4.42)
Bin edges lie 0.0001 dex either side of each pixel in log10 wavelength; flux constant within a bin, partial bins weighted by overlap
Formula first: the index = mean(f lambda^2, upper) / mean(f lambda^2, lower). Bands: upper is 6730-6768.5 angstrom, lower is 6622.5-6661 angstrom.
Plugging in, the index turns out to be 1.14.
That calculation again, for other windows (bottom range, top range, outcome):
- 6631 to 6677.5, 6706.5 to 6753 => 1.05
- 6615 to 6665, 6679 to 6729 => 1.07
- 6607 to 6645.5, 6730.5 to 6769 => 1.19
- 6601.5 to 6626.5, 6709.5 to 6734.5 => 1.10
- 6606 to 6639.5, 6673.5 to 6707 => 1.14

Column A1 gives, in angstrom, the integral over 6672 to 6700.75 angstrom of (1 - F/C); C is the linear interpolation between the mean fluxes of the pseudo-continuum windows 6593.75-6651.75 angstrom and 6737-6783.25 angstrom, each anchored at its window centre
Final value -1.4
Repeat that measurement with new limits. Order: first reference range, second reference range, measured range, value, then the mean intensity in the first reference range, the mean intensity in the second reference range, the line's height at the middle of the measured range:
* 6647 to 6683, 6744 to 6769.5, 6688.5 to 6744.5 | 1.6 angstrom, 4.53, 4.51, 4.52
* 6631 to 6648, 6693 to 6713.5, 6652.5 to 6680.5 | -2.7 angstrom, 4.06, 4.22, 4.13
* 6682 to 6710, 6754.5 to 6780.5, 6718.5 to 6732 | 0.4 angstrom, 4.33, 4.48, 4.39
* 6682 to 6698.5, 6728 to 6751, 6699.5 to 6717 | 1.3 angstrom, 4.48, 4.67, 4.55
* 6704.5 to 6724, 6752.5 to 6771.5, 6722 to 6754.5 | -1.5 angstrom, 4.24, 4.47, 4.36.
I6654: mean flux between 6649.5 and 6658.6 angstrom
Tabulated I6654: 4.51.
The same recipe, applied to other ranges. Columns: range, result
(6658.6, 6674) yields 4.52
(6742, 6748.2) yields 4.74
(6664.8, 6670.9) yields 4.49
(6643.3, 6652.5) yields 4.41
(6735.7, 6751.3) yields 4.74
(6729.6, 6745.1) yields 4.7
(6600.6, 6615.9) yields 4.14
